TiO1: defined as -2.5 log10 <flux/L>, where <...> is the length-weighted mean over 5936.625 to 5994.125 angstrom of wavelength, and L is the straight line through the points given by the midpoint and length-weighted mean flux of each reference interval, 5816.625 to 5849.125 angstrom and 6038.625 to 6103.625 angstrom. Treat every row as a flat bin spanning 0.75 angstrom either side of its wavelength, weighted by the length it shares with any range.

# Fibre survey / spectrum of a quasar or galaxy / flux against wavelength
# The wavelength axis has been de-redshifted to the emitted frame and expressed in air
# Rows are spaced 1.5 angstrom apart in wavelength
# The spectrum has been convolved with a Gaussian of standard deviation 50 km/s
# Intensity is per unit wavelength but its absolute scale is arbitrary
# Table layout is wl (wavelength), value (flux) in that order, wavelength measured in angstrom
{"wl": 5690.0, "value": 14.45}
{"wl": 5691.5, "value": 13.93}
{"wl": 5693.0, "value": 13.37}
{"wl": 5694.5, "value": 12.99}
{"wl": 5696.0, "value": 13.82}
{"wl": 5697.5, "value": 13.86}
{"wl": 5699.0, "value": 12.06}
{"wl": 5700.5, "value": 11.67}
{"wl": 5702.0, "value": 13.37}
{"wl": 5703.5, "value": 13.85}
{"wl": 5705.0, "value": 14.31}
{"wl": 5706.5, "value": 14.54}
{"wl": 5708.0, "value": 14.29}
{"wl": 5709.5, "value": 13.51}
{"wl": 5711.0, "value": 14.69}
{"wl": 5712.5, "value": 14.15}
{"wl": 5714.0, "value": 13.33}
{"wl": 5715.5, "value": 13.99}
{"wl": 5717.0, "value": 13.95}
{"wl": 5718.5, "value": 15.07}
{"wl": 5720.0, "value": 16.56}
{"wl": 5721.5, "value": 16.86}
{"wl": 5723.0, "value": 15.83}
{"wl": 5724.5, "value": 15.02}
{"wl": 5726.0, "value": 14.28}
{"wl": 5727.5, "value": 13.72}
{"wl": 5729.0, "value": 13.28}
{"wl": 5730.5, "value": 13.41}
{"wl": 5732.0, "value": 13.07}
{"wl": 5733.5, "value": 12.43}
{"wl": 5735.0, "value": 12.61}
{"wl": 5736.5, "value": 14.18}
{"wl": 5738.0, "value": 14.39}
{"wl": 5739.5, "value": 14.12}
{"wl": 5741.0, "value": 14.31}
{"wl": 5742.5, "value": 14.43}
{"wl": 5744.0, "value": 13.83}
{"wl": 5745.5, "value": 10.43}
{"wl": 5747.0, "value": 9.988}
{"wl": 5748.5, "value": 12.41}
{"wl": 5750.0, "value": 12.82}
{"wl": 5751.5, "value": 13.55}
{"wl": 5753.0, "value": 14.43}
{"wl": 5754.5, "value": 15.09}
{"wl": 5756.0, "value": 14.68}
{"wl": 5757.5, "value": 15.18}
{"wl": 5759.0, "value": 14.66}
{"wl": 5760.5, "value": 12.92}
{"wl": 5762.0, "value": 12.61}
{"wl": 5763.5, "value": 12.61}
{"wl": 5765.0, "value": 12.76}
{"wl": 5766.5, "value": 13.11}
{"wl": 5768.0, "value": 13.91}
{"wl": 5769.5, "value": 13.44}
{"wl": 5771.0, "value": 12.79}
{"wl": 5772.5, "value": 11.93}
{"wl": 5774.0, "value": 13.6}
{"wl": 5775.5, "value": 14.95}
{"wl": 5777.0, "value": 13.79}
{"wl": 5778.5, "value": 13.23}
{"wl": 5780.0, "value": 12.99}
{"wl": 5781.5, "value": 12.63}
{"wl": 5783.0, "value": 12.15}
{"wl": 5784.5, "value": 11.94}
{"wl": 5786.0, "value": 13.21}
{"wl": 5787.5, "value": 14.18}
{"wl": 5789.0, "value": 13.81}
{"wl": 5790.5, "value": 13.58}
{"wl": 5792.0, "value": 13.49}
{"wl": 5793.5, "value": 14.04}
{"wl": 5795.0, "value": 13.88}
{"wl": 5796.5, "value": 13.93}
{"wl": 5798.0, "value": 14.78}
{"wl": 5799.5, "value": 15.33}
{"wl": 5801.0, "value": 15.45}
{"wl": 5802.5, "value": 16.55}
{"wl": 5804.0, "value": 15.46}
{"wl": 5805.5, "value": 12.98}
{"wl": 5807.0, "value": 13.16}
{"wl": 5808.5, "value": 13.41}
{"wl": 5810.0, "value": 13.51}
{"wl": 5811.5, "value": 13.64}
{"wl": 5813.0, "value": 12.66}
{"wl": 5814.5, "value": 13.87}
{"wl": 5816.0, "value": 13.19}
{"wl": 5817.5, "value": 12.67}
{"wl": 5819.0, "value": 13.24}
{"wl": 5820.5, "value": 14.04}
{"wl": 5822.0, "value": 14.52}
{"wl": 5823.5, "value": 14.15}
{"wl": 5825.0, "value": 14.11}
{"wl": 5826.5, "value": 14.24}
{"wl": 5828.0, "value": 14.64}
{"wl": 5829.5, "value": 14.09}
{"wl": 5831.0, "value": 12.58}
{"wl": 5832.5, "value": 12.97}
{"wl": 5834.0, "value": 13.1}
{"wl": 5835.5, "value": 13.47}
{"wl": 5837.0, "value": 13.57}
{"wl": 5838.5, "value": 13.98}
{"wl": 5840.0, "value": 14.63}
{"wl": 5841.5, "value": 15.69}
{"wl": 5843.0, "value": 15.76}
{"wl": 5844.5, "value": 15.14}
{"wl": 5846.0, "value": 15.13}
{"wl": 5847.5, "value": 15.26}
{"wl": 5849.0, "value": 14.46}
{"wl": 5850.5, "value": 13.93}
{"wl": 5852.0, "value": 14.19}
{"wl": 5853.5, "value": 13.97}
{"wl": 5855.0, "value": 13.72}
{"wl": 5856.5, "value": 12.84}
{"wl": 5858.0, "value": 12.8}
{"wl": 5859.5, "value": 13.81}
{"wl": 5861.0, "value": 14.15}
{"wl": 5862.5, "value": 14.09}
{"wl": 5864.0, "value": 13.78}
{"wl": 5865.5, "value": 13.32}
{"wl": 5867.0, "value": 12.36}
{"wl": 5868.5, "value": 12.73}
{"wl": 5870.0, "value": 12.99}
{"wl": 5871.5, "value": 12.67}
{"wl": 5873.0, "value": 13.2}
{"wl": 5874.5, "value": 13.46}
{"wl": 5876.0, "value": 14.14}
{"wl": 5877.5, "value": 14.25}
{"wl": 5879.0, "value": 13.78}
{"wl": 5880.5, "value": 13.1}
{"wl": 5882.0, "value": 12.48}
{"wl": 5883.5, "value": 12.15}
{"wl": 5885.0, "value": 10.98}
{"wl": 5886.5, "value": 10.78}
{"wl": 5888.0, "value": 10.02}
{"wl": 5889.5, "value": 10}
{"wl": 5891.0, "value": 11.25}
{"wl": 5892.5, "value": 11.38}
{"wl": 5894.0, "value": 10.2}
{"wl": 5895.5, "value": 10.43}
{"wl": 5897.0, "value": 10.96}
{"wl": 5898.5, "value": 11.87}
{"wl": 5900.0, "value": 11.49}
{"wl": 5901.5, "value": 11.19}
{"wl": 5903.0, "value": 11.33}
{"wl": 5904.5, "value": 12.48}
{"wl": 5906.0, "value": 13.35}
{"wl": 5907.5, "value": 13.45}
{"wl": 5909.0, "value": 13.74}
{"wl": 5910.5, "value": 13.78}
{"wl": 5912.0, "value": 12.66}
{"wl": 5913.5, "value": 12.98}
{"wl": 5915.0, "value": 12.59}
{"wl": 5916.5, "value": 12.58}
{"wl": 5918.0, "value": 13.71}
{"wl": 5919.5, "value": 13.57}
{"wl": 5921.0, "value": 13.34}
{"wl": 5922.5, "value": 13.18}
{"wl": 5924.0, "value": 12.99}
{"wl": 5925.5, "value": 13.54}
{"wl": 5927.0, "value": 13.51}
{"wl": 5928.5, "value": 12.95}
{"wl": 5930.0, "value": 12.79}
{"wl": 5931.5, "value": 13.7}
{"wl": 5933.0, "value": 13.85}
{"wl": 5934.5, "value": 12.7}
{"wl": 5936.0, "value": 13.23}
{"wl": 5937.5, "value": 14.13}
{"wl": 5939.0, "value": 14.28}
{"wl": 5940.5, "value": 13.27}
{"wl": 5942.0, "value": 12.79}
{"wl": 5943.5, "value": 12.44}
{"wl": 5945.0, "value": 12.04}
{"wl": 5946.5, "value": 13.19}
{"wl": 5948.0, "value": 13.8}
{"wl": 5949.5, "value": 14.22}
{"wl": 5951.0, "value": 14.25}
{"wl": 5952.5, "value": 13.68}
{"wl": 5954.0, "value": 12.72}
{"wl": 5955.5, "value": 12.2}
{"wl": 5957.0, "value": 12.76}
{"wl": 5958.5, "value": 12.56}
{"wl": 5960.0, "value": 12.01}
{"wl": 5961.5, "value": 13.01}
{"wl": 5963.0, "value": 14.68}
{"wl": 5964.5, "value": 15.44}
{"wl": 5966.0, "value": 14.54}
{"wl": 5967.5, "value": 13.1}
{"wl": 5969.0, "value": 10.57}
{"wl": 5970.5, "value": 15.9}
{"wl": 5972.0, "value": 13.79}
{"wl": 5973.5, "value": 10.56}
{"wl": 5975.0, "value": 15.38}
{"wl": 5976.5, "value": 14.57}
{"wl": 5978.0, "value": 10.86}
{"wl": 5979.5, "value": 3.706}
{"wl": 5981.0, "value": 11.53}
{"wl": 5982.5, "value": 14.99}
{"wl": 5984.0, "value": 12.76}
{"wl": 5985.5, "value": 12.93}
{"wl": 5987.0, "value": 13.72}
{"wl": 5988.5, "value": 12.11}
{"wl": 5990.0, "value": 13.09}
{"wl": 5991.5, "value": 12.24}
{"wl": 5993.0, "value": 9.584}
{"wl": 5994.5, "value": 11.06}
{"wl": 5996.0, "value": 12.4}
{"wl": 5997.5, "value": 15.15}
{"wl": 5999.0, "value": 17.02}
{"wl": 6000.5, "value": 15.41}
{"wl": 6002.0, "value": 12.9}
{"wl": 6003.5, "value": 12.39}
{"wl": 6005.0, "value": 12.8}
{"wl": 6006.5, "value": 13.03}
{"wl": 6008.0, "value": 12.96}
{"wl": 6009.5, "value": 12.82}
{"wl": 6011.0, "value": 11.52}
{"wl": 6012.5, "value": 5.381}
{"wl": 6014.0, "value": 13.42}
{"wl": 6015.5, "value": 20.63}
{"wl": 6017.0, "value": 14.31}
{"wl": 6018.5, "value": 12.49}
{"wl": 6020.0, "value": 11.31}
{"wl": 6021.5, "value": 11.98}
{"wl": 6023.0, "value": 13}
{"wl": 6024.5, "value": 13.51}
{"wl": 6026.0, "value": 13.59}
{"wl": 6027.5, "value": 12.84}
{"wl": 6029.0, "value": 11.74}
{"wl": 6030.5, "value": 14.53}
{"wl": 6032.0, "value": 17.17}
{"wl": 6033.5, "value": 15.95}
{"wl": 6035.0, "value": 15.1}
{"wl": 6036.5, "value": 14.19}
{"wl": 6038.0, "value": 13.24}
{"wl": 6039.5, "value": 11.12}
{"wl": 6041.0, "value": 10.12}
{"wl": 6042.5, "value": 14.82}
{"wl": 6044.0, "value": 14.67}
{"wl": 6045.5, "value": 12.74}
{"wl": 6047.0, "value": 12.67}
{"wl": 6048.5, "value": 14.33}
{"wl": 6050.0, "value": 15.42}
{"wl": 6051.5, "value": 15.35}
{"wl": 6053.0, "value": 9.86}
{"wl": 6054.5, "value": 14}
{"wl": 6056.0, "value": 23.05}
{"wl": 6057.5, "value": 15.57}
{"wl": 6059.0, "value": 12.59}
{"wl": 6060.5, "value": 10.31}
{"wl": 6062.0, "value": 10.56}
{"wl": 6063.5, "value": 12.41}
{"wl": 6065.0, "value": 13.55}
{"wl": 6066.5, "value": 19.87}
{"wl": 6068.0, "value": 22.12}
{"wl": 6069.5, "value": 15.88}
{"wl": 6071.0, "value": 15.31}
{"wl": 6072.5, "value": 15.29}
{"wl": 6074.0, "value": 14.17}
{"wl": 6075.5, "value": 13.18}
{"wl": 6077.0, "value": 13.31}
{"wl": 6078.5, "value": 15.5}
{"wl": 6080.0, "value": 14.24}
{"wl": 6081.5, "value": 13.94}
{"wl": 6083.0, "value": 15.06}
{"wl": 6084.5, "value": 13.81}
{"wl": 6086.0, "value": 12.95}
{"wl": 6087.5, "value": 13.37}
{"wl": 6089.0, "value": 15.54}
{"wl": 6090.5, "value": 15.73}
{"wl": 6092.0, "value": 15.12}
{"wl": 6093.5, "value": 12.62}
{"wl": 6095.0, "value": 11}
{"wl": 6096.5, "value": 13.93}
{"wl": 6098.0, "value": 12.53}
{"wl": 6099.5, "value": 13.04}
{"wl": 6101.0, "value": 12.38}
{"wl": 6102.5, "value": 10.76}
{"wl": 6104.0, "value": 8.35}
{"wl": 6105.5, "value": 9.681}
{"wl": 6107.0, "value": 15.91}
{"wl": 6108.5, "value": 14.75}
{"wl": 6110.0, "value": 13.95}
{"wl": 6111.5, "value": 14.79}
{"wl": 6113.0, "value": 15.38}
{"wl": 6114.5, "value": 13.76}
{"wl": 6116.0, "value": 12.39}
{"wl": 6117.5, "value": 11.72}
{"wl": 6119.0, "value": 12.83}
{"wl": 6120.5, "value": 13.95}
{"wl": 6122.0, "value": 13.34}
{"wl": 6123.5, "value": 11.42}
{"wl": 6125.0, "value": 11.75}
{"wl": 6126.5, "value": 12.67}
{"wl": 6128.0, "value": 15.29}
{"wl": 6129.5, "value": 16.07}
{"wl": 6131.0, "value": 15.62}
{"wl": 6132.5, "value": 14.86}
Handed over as 0.10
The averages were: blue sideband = 14.1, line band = 12.9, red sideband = 14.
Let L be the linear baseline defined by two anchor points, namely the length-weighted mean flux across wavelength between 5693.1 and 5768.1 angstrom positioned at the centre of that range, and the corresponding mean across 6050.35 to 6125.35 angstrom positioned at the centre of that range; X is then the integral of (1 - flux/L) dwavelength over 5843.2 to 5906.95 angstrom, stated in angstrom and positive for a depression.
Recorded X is 4.6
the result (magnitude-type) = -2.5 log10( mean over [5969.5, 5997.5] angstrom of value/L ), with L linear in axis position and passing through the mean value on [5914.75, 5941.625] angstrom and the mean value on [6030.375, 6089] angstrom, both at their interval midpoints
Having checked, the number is 0.12 mag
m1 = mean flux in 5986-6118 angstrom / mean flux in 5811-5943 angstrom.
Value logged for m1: 1.03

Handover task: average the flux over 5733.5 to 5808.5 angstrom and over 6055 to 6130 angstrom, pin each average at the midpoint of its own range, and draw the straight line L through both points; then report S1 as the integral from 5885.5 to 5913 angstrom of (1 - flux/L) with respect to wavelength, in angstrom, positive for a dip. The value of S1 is 4.07 angstrom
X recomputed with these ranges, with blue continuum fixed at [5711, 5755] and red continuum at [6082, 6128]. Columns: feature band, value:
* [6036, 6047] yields 0.3 angstrom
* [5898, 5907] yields 1.0 angstrom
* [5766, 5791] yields 1.0 angstrom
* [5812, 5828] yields 0.0 angstrom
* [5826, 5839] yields 0.1 angstrom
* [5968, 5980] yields 1.2 angstrom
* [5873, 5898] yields 3.1 angstrom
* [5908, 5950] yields 0.7 angstrom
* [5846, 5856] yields -0.5 angstrom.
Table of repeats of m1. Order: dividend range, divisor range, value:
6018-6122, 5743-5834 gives 1.02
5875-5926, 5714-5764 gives 0.89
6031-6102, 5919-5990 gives 1.09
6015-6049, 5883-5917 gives 1.16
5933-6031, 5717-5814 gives 0.94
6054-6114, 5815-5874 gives 1.02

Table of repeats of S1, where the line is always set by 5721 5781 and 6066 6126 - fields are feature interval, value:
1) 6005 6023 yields 1.4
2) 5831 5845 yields -0.5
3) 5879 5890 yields 1.7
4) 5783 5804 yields -0.8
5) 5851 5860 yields 0.1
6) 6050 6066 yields -0.1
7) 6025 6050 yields 0.1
